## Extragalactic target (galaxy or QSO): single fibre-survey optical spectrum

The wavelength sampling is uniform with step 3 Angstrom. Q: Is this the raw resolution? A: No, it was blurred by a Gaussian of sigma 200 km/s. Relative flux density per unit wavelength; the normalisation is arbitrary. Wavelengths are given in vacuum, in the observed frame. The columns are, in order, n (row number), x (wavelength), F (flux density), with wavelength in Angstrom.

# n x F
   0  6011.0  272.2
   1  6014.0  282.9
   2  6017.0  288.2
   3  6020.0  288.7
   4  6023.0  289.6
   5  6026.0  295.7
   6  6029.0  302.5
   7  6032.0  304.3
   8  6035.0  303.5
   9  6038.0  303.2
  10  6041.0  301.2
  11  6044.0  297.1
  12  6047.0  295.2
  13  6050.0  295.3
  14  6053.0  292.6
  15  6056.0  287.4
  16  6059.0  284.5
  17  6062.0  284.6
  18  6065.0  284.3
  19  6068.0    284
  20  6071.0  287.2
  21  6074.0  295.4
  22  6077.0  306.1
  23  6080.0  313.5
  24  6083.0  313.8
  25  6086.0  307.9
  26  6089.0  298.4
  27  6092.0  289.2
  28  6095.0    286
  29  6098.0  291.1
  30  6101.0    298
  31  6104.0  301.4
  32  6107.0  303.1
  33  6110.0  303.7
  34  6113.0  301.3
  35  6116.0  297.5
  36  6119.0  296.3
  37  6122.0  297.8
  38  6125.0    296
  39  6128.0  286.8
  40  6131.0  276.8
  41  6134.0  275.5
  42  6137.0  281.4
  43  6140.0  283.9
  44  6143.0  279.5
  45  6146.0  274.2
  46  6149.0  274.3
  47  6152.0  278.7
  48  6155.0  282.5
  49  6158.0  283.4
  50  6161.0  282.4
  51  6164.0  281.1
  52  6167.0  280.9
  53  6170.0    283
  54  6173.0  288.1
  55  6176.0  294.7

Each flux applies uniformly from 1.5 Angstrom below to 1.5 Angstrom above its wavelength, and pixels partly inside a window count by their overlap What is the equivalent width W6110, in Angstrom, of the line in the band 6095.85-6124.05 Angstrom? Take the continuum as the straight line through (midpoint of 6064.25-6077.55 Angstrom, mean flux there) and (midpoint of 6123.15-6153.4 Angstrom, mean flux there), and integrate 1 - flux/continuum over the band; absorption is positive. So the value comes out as -1.3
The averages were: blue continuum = 291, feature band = 299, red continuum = 281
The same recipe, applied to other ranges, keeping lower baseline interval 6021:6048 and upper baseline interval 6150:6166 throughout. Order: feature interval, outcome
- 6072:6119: -1.6 Angstrom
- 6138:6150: 0.2 Angstrom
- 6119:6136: -0.1 Angstrom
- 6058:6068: 0.4 Angstrom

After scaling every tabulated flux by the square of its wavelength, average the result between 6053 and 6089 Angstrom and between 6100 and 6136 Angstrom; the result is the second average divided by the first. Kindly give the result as 1.01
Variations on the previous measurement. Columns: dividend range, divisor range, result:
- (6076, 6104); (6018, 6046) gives 1.03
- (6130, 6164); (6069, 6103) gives 0.95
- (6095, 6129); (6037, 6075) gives 1.04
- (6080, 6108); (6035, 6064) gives 1.03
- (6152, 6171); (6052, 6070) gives 1.02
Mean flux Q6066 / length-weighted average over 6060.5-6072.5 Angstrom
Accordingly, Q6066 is 285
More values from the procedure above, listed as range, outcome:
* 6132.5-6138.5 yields 278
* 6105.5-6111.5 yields 303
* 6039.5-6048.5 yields 298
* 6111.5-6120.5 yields 298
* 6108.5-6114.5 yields 302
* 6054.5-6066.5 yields 285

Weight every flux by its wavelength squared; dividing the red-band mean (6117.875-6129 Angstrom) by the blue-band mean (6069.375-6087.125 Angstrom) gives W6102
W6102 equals 1.0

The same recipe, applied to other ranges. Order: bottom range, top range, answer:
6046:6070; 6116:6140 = 1.02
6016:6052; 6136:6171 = 0.98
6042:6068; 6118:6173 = 1.01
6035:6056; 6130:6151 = 0.97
